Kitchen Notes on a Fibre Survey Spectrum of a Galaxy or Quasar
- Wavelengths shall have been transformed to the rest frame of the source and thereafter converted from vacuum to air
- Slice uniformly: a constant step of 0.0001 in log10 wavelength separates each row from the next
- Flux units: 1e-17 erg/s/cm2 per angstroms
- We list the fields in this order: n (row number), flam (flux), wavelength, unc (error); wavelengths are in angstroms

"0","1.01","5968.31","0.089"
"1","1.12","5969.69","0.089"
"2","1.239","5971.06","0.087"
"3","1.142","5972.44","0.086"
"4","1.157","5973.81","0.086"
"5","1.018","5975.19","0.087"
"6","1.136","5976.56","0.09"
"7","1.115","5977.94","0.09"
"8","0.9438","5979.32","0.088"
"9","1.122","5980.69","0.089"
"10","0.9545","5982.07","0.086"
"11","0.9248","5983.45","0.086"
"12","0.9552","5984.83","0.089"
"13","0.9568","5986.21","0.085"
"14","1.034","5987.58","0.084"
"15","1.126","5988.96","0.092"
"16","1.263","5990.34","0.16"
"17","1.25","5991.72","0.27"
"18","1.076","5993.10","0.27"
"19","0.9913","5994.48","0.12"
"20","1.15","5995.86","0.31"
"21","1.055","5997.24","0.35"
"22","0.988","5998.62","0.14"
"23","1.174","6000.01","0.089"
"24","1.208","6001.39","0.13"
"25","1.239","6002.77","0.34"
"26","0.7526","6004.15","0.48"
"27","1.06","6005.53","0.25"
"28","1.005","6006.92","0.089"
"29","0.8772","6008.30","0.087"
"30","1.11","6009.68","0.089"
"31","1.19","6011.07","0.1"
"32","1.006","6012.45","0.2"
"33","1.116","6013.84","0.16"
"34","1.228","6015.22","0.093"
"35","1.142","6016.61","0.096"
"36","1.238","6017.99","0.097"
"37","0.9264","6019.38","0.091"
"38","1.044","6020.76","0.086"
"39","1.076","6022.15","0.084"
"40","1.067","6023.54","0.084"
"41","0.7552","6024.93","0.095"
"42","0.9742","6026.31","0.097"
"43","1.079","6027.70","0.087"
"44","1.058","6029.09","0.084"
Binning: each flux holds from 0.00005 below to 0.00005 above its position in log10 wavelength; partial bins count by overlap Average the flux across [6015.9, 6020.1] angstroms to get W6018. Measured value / 1.1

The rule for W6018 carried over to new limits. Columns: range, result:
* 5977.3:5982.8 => 1.03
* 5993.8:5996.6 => 1.07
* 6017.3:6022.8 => 1.07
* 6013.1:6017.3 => 1.16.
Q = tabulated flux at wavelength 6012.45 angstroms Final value 1.006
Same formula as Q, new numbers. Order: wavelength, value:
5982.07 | 0.9545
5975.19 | 1.018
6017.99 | 1.238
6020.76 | 1.044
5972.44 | 1.142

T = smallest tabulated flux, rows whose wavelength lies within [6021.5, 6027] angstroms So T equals 0.7552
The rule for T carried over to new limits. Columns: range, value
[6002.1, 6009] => 0.7526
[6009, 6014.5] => 1.006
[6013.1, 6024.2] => 0.9264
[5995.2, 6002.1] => 0.988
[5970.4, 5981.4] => 0.9438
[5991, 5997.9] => 0.9913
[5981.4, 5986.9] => 0.9248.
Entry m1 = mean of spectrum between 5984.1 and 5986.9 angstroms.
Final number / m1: 0.957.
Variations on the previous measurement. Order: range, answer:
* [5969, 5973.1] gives 1.17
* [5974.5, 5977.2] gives 1.08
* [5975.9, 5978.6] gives 1.12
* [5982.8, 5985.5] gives 0.939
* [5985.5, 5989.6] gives 1.04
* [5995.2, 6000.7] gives 1.09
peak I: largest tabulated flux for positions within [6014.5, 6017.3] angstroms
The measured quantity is 1.228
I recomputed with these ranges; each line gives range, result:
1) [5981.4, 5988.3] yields 1.034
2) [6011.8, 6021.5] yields 1.238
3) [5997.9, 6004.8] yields 1.239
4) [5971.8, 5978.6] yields 1.157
